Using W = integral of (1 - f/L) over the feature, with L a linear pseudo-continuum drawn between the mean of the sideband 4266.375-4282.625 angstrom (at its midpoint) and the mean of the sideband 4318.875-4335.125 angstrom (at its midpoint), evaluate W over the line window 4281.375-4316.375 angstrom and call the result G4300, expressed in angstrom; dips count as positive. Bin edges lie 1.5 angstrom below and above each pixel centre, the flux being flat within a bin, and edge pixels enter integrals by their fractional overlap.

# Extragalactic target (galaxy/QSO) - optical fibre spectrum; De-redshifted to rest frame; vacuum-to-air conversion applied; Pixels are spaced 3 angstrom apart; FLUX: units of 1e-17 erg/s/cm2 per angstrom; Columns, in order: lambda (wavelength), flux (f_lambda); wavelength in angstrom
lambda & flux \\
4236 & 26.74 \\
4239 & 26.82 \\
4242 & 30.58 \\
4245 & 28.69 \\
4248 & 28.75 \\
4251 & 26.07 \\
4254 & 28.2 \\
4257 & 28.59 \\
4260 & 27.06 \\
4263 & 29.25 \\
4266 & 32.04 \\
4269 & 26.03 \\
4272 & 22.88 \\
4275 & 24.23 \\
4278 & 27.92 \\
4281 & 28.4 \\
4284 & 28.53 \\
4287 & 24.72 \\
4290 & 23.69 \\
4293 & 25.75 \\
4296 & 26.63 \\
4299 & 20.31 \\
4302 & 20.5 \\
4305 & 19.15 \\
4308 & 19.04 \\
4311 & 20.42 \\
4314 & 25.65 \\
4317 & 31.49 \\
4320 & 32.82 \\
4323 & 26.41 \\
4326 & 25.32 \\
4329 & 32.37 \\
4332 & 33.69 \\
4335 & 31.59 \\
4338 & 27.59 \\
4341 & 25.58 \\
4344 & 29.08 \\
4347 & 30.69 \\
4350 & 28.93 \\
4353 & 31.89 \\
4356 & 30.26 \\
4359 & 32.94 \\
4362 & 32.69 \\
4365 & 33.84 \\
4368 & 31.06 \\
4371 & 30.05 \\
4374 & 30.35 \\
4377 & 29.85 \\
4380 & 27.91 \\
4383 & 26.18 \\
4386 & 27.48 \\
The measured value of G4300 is 5.68 angstrom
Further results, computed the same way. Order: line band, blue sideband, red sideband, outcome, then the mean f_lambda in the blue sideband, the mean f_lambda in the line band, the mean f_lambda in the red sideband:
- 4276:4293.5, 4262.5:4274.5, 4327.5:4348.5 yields 0.8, 27.1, 26.5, 30.1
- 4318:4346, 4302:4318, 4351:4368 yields -2.8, 22.6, 29.4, 32.1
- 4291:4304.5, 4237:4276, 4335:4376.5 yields 2.7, 27.7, 23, 30.4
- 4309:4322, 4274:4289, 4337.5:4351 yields 0.2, 26.7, 27.2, 28.4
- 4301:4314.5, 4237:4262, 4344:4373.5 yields 4.1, 28.1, 20.6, 31.2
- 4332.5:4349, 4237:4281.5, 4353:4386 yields 0.3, 27.7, 29.2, 30.4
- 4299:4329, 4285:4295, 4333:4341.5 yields 2.6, 25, 24.7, 28.9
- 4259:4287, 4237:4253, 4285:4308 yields -2.2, 28.1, 27.2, 22.8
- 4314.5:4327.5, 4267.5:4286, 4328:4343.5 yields 0.1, 26.3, 28.8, 30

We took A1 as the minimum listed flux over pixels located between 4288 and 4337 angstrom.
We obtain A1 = 19.04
